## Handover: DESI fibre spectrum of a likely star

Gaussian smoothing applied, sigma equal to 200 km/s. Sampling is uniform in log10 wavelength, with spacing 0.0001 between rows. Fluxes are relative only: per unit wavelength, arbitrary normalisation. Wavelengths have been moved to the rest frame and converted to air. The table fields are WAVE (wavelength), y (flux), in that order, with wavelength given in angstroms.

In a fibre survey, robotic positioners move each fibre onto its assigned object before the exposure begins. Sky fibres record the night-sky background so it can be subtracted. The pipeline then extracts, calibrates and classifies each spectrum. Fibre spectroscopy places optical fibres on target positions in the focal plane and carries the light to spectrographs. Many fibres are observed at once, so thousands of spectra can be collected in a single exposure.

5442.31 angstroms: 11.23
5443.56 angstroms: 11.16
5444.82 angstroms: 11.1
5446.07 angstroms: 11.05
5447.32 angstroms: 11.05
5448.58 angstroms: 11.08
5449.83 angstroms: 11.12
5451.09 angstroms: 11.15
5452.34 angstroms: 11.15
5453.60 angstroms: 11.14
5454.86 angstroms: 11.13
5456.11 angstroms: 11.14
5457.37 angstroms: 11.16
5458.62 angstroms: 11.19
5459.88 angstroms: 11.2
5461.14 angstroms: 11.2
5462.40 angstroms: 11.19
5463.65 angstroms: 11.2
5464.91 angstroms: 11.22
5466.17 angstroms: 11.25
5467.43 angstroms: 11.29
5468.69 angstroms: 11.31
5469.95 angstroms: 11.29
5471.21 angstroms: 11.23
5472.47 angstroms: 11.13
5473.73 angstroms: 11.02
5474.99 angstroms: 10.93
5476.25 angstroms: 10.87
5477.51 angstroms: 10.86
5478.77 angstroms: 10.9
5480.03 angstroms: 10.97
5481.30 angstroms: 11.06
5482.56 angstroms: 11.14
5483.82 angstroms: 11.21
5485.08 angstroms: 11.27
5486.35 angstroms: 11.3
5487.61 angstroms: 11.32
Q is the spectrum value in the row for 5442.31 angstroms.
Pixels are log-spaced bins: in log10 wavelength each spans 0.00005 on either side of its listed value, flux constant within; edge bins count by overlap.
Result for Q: 11.23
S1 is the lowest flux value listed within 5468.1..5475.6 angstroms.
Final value 10.93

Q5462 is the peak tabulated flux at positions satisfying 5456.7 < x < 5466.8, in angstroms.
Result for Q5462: 11.25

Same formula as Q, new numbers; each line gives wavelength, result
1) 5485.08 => 11.27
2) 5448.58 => 11.08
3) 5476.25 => 10.87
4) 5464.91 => 11.22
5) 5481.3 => 11.06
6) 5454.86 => 11.13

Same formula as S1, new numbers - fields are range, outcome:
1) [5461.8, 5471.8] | 11.19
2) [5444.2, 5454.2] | 11.05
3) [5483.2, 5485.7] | 11.21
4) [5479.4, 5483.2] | 10.97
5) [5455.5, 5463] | 11.14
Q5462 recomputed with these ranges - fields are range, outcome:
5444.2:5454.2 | 11.15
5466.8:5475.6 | 11.31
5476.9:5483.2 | 11.14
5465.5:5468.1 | 11.29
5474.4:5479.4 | 10.93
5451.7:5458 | 11.16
